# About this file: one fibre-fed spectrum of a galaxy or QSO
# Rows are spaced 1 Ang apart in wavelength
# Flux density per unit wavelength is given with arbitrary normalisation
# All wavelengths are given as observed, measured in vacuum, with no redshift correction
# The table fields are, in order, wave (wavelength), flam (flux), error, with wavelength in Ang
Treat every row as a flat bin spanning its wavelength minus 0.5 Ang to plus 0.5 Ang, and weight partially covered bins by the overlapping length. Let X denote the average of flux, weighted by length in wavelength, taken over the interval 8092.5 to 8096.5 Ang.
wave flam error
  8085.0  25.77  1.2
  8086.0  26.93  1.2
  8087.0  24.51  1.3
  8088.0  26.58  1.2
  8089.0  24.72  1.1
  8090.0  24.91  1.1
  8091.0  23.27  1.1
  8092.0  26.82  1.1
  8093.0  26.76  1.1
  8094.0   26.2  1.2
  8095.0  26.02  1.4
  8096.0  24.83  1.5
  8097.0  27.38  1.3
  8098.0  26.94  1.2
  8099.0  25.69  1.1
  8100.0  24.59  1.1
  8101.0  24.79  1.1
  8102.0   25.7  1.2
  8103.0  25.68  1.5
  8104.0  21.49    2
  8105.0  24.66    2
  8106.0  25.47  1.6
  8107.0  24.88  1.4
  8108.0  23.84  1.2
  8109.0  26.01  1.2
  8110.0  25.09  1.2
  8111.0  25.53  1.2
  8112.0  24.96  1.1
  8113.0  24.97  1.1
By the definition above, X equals 26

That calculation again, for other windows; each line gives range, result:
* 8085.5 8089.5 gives 25.7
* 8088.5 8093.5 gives 25.3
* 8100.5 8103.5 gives 25.4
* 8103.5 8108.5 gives 24.1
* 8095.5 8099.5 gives 26.2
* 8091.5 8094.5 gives 26.6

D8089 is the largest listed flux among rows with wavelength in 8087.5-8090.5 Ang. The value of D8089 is 26.58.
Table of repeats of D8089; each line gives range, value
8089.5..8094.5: 26.82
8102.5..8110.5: 26.01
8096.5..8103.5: 27.38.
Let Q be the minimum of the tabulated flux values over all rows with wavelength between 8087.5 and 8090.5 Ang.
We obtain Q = 24.72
